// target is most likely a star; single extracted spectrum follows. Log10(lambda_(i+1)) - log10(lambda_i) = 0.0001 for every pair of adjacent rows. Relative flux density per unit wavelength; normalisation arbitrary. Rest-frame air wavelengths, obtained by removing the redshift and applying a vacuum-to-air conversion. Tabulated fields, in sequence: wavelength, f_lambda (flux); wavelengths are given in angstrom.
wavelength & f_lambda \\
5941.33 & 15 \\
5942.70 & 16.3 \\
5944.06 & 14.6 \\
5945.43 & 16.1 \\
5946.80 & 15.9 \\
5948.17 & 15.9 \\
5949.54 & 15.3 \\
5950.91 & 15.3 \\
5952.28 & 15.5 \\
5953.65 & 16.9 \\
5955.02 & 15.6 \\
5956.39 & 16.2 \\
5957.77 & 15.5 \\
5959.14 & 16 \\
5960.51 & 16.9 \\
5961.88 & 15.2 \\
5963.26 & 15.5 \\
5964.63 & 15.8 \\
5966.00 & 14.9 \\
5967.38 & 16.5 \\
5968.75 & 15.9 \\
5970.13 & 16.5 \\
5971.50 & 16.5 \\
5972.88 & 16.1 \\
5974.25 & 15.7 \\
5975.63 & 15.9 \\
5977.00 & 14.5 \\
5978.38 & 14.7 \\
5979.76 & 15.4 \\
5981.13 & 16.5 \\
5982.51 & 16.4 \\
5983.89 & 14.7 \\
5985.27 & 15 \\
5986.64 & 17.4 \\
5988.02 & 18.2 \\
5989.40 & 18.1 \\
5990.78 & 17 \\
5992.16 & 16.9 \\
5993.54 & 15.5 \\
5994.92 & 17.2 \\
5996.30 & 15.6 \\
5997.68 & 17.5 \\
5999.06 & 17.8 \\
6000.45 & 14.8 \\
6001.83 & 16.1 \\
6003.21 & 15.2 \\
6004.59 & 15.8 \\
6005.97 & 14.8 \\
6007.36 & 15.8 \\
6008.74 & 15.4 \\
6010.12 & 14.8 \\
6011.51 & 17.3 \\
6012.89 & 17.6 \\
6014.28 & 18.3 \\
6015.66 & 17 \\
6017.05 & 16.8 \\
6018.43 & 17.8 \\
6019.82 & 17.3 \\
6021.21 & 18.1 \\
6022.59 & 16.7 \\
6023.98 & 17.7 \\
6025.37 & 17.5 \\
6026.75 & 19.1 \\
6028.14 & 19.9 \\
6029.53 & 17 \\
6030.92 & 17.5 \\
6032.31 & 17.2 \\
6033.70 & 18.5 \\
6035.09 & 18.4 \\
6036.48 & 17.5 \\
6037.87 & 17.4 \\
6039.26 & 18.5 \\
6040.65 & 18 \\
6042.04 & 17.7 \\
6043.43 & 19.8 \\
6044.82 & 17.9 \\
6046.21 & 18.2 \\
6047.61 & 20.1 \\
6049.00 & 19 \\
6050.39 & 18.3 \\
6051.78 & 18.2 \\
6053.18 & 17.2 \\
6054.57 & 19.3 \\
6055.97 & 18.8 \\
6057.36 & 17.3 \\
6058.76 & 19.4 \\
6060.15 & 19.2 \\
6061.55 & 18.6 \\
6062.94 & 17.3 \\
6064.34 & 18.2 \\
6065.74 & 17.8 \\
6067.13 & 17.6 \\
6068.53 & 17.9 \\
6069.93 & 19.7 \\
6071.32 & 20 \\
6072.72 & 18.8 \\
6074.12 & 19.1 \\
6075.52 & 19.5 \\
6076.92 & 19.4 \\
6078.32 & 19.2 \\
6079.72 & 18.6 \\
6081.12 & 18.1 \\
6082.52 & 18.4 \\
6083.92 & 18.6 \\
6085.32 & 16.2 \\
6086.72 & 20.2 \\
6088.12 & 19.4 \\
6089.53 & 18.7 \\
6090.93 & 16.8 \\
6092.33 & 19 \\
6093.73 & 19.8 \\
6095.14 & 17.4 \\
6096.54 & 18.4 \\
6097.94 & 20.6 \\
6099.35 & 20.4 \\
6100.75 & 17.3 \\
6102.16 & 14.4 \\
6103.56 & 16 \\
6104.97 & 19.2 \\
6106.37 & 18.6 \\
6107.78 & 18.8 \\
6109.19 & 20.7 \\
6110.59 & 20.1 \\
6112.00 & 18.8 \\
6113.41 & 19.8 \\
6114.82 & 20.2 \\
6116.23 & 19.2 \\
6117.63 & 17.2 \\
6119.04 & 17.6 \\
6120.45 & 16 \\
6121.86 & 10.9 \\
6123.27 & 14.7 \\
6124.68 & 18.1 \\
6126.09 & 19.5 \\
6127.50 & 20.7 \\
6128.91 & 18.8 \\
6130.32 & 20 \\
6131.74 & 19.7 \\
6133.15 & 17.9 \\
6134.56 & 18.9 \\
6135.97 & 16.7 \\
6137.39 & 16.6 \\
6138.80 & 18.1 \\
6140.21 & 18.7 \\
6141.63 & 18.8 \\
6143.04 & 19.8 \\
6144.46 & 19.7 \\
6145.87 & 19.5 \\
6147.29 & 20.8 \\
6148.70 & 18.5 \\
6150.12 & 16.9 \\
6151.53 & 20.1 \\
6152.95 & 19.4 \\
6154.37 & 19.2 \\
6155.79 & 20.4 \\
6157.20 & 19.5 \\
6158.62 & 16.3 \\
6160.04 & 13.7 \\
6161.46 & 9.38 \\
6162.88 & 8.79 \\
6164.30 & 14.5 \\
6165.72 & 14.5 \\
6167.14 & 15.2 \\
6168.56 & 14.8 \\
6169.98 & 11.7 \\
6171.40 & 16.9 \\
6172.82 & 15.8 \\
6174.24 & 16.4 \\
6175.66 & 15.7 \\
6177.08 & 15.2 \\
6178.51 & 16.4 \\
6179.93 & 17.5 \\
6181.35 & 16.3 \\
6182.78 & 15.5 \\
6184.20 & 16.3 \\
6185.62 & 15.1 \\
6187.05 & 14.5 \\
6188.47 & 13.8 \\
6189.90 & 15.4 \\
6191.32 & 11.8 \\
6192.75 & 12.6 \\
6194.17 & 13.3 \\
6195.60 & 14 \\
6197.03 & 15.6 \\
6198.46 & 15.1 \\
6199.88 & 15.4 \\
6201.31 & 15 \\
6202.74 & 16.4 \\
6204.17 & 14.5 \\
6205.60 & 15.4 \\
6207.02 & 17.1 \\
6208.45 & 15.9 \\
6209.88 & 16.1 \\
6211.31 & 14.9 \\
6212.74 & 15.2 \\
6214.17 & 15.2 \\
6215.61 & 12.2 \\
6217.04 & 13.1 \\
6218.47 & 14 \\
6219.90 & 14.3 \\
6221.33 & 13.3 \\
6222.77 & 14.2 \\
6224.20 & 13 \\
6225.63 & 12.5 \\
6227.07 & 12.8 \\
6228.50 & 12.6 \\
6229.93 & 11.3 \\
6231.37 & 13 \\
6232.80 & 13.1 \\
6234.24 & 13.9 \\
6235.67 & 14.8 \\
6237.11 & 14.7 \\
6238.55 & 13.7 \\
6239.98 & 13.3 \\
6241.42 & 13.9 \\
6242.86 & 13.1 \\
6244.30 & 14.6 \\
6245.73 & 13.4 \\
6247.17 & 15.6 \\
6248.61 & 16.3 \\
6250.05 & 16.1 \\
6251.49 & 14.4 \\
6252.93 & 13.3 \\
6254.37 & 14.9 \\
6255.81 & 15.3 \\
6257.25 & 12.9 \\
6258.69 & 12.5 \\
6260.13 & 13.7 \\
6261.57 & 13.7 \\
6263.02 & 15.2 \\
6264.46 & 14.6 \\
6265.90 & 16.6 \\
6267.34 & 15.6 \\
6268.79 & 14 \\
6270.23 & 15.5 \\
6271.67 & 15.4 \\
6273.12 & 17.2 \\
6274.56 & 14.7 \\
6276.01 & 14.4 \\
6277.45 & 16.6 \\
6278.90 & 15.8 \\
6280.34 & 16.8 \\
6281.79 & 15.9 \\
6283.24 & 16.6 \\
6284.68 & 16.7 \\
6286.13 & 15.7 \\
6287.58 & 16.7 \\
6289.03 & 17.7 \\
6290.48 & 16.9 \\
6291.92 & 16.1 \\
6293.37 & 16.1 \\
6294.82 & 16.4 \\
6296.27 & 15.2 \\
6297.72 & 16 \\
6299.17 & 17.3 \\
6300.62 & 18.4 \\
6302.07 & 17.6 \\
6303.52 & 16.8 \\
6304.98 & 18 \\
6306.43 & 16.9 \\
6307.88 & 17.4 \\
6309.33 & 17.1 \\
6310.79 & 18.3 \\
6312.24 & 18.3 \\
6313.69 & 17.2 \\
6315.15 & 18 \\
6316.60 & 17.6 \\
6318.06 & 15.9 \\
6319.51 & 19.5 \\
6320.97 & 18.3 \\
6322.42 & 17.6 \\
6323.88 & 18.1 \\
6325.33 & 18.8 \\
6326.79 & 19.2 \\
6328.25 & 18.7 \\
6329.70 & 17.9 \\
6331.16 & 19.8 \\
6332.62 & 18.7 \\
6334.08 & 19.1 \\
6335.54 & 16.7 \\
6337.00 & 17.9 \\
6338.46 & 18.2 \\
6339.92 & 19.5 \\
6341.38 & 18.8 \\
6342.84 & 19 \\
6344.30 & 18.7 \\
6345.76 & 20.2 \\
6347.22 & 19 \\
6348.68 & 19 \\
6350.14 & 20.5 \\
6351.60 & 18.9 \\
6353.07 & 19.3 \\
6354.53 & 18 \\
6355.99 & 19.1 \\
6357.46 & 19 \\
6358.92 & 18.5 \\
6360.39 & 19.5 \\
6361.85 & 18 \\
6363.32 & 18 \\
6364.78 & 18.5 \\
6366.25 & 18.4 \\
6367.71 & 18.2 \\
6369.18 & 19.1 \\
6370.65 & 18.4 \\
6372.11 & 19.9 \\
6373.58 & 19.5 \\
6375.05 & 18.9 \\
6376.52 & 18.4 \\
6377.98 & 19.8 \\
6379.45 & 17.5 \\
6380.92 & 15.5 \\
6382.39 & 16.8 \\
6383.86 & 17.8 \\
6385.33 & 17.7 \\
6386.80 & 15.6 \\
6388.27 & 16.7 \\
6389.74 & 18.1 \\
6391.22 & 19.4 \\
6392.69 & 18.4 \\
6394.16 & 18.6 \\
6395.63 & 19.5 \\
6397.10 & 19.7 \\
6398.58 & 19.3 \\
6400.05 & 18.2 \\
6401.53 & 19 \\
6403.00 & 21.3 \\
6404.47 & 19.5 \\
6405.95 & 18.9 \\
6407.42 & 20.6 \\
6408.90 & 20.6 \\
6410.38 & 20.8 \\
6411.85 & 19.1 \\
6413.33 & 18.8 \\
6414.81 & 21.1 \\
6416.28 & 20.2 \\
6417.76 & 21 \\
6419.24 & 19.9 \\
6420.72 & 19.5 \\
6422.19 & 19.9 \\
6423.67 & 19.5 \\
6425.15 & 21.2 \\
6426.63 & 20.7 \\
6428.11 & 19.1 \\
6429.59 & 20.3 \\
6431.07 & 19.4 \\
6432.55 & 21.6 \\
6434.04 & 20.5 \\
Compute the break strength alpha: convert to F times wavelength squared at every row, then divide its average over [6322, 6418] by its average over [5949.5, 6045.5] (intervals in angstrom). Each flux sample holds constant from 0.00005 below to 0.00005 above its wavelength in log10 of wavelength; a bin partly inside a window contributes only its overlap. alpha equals 1.3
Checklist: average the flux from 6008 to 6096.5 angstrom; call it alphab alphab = 18.2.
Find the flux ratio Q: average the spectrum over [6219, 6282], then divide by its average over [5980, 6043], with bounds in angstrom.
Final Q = 0.84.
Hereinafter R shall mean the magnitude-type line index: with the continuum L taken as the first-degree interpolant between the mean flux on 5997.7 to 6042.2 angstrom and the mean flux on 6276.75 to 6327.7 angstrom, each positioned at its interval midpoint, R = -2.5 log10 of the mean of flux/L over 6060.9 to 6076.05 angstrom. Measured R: -0.09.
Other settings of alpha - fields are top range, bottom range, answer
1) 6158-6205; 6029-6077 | 0.83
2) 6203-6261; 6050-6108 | 0.80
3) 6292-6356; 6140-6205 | 1.19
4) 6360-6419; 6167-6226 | 1.35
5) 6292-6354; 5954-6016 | 1.25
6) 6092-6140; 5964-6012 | 1.18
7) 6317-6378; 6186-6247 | 1.38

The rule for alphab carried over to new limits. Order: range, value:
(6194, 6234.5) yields 14.2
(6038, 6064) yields 18.5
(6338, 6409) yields 18.7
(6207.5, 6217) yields 14.8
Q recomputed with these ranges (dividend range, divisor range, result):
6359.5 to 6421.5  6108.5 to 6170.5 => 1.08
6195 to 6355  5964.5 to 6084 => 0.92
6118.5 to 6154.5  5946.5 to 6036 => 1.11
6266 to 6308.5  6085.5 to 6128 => 0.90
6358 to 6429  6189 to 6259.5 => 1.34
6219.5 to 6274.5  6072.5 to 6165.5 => 0.78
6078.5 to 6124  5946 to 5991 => 1.14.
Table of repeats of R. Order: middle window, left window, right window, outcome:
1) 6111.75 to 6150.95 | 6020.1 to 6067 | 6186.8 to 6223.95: -0.13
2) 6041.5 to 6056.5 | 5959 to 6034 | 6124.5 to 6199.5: -0.13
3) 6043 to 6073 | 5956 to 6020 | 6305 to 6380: -0.12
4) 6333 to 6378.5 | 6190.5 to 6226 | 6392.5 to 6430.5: -0.03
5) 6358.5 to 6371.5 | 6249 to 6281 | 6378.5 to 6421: -0.04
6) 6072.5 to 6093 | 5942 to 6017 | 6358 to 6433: -0.11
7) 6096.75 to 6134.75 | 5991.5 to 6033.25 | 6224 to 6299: -0.14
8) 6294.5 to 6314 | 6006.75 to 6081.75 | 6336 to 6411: 0.09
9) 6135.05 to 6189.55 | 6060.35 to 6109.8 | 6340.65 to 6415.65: 0.13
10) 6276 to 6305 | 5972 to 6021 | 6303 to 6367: 0.10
